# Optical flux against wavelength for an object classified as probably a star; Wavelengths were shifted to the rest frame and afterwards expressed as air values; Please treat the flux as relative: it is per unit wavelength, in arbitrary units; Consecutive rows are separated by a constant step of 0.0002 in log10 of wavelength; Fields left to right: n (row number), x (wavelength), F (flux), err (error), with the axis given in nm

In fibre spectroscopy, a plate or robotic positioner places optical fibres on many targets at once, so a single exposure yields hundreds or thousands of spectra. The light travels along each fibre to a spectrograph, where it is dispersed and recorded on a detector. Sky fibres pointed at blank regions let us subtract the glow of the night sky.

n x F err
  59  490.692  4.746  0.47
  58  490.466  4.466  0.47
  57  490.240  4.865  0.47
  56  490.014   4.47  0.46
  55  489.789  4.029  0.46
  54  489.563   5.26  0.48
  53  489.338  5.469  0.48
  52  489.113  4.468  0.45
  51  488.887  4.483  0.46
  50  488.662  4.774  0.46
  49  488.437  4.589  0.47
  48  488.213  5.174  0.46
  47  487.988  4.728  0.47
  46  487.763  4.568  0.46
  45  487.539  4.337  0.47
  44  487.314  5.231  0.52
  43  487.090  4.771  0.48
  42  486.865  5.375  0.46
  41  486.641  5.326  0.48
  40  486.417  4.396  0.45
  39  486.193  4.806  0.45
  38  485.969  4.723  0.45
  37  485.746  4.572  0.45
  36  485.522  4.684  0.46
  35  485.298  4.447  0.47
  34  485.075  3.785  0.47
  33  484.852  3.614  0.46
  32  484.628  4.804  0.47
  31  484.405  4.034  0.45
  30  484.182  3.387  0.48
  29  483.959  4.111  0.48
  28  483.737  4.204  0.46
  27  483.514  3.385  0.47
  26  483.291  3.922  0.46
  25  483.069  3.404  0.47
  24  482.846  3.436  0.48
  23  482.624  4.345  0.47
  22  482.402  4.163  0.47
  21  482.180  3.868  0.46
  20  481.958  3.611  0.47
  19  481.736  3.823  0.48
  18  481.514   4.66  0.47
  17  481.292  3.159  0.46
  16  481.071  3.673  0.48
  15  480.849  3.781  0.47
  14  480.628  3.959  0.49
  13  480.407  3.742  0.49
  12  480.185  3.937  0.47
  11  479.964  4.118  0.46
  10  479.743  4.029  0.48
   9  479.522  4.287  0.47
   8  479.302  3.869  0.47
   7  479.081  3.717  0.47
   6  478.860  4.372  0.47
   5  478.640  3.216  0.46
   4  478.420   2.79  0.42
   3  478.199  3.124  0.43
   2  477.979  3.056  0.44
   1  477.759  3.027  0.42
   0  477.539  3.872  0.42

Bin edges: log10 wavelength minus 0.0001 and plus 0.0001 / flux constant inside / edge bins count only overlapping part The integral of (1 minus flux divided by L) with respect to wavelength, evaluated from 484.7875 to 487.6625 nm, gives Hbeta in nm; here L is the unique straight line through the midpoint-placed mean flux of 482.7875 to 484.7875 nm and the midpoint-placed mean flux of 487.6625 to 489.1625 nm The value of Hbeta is -0.22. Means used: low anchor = 3.86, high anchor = 4.69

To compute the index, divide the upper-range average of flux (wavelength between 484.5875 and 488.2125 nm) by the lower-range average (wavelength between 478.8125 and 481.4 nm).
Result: 1.2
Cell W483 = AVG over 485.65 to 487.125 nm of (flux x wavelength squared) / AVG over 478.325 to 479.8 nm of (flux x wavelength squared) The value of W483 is 1.3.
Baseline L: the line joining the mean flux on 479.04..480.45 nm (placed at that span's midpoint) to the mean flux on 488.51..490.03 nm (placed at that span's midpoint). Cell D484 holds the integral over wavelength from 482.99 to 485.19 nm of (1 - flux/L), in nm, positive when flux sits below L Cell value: 0.23 nm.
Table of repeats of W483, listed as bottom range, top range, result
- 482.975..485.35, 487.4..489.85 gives 1.23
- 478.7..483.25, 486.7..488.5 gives 1.29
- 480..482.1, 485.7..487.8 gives 1.29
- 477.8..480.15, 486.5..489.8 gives 1.38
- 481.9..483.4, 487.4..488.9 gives 1.25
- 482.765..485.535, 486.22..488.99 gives 1.25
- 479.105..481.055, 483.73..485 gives 1.04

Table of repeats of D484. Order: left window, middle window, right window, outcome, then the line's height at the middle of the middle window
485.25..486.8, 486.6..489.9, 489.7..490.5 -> -0.17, 4.59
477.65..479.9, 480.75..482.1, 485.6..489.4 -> 0.05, 3.94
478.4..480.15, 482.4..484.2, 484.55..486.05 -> 0.16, 4.19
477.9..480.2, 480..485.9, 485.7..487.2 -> 0.48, 4.31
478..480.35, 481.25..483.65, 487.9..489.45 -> 0.16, 4.1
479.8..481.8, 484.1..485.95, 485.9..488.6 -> 0.12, 4.51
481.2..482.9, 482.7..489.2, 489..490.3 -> -0.07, 4.34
